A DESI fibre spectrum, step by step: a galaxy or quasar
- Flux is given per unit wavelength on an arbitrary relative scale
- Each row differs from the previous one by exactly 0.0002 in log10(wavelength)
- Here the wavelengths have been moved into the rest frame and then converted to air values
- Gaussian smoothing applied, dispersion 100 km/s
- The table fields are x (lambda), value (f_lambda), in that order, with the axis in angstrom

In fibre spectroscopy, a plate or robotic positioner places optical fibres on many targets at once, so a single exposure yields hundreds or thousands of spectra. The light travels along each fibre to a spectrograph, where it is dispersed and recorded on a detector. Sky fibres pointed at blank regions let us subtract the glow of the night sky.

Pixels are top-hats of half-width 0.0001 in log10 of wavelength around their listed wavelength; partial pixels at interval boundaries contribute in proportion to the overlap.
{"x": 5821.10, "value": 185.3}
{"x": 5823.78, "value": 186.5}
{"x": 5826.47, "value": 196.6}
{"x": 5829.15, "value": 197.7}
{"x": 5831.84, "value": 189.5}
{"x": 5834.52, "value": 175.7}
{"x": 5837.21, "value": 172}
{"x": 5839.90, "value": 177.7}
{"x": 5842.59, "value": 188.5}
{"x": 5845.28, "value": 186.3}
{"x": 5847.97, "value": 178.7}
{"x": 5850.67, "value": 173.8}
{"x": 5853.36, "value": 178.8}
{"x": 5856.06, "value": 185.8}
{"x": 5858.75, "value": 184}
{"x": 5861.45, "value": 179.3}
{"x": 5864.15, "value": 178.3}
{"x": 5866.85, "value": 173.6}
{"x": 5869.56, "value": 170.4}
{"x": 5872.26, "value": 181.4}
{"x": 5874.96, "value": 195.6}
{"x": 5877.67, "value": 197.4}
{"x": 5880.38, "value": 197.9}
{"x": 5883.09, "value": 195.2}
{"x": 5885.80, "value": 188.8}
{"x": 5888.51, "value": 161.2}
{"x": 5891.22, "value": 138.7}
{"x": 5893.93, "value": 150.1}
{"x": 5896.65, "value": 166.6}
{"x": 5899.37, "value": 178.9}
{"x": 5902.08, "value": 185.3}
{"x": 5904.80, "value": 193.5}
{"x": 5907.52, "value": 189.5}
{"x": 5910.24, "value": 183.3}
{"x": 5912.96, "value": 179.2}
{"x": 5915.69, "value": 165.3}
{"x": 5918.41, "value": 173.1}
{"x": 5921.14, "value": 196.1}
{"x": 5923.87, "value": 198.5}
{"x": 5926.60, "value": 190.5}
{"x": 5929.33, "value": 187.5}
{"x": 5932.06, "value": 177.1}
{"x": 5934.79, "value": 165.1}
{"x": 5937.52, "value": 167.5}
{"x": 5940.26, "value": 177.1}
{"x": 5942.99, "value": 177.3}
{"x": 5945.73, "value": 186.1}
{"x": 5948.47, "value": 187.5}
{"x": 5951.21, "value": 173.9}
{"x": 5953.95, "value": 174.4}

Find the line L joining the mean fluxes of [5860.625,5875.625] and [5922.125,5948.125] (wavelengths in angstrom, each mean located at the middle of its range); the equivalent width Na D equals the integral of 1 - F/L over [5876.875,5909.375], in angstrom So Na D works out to 0.28 angstrom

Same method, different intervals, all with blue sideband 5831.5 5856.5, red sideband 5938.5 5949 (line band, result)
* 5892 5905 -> 0.65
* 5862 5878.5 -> -0.16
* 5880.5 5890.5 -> -0.03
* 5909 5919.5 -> 0.32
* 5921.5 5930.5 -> -0.59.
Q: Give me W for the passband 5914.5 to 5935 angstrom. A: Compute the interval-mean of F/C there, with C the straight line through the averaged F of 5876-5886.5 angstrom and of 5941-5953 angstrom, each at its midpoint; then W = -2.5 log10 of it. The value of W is 0.02 mag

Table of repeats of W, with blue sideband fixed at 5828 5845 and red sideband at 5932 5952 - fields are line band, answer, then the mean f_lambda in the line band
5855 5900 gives 0.02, 178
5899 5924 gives -0.03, 184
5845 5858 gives 0.01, 180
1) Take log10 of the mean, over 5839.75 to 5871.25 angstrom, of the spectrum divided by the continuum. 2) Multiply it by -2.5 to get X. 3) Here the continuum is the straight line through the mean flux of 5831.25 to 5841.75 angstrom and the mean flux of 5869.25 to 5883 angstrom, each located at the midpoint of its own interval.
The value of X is 0.03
